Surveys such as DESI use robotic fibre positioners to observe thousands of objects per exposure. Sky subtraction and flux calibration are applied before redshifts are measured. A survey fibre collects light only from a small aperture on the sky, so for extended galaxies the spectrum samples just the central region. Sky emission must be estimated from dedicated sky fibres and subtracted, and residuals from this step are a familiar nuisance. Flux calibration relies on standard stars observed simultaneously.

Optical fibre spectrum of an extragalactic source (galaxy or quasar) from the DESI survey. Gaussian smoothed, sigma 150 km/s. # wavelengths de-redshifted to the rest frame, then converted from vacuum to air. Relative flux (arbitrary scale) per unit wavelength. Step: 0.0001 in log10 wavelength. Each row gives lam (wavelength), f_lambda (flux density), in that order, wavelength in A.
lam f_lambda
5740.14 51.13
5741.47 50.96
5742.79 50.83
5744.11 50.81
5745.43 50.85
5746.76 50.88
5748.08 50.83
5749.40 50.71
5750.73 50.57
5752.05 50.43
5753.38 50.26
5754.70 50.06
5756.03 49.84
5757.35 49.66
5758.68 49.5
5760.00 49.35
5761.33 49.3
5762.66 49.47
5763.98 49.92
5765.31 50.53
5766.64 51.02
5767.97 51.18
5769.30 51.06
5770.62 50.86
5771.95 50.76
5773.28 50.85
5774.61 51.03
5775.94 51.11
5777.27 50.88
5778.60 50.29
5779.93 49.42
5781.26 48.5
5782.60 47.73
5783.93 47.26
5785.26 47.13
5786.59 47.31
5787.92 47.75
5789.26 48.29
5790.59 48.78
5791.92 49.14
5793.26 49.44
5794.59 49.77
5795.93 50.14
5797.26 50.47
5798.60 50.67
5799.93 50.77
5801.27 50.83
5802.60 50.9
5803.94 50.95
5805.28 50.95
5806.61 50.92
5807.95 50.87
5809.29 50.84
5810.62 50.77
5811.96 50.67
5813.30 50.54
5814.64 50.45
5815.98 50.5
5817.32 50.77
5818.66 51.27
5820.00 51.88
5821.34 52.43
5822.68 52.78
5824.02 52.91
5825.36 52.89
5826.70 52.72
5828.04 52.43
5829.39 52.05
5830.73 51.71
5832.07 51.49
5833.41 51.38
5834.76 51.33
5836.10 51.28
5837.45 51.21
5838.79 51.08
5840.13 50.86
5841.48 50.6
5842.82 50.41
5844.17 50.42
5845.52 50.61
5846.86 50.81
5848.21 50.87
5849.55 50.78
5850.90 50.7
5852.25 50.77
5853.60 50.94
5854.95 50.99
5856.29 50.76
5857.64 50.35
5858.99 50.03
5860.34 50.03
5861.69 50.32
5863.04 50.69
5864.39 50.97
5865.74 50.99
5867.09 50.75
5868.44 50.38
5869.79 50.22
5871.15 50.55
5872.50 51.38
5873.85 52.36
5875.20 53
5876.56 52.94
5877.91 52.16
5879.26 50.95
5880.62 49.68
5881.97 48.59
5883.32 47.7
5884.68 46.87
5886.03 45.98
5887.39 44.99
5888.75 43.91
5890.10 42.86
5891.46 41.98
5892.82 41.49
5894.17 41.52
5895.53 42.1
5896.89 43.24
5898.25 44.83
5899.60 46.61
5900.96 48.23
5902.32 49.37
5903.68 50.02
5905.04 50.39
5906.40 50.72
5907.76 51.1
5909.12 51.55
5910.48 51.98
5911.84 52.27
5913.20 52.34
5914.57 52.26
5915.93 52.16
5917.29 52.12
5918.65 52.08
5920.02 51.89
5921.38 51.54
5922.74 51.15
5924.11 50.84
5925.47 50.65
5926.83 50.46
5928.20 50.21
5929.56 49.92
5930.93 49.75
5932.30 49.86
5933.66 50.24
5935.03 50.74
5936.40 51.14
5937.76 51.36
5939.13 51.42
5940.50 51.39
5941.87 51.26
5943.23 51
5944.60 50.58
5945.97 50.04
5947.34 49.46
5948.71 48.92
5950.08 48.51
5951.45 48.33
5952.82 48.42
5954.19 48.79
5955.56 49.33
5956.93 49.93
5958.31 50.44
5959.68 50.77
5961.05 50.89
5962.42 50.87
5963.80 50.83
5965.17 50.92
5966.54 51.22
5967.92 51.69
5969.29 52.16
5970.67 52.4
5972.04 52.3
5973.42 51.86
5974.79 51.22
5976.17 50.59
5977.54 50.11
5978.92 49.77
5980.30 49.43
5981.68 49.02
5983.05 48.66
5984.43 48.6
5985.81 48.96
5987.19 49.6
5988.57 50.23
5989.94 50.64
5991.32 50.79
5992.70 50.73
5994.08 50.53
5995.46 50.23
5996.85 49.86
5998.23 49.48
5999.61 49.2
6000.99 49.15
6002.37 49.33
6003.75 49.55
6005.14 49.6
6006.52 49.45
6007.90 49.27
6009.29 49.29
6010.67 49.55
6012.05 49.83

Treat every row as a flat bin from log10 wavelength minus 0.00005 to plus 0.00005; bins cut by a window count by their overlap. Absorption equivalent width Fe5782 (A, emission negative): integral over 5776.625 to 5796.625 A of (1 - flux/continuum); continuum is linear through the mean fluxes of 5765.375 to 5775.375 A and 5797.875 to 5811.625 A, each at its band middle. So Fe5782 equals 0.8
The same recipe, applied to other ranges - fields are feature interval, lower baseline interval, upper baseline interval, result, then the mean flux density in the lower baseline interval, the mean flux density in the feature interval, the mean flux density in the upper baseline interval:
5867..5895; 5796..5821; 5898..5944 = 1.5 A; 50.8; 48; 50.7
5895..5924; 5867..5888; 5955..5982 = 0.1 A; 49.9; 50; 50.8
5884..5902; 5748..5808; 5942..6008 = 2.1 A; 49.9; 44.3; 50.1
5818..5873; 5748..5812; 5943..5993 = -1.2 A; 50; 51.1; 50.2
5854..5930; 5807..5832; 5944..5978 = 2.4 A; 51.6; 49.4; 50.4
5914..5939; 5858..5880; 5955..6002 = -0.2 A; 51.1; 51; 50.4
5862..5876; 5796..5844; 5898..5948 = 0.0 A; 51.3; 51.1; 50.7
